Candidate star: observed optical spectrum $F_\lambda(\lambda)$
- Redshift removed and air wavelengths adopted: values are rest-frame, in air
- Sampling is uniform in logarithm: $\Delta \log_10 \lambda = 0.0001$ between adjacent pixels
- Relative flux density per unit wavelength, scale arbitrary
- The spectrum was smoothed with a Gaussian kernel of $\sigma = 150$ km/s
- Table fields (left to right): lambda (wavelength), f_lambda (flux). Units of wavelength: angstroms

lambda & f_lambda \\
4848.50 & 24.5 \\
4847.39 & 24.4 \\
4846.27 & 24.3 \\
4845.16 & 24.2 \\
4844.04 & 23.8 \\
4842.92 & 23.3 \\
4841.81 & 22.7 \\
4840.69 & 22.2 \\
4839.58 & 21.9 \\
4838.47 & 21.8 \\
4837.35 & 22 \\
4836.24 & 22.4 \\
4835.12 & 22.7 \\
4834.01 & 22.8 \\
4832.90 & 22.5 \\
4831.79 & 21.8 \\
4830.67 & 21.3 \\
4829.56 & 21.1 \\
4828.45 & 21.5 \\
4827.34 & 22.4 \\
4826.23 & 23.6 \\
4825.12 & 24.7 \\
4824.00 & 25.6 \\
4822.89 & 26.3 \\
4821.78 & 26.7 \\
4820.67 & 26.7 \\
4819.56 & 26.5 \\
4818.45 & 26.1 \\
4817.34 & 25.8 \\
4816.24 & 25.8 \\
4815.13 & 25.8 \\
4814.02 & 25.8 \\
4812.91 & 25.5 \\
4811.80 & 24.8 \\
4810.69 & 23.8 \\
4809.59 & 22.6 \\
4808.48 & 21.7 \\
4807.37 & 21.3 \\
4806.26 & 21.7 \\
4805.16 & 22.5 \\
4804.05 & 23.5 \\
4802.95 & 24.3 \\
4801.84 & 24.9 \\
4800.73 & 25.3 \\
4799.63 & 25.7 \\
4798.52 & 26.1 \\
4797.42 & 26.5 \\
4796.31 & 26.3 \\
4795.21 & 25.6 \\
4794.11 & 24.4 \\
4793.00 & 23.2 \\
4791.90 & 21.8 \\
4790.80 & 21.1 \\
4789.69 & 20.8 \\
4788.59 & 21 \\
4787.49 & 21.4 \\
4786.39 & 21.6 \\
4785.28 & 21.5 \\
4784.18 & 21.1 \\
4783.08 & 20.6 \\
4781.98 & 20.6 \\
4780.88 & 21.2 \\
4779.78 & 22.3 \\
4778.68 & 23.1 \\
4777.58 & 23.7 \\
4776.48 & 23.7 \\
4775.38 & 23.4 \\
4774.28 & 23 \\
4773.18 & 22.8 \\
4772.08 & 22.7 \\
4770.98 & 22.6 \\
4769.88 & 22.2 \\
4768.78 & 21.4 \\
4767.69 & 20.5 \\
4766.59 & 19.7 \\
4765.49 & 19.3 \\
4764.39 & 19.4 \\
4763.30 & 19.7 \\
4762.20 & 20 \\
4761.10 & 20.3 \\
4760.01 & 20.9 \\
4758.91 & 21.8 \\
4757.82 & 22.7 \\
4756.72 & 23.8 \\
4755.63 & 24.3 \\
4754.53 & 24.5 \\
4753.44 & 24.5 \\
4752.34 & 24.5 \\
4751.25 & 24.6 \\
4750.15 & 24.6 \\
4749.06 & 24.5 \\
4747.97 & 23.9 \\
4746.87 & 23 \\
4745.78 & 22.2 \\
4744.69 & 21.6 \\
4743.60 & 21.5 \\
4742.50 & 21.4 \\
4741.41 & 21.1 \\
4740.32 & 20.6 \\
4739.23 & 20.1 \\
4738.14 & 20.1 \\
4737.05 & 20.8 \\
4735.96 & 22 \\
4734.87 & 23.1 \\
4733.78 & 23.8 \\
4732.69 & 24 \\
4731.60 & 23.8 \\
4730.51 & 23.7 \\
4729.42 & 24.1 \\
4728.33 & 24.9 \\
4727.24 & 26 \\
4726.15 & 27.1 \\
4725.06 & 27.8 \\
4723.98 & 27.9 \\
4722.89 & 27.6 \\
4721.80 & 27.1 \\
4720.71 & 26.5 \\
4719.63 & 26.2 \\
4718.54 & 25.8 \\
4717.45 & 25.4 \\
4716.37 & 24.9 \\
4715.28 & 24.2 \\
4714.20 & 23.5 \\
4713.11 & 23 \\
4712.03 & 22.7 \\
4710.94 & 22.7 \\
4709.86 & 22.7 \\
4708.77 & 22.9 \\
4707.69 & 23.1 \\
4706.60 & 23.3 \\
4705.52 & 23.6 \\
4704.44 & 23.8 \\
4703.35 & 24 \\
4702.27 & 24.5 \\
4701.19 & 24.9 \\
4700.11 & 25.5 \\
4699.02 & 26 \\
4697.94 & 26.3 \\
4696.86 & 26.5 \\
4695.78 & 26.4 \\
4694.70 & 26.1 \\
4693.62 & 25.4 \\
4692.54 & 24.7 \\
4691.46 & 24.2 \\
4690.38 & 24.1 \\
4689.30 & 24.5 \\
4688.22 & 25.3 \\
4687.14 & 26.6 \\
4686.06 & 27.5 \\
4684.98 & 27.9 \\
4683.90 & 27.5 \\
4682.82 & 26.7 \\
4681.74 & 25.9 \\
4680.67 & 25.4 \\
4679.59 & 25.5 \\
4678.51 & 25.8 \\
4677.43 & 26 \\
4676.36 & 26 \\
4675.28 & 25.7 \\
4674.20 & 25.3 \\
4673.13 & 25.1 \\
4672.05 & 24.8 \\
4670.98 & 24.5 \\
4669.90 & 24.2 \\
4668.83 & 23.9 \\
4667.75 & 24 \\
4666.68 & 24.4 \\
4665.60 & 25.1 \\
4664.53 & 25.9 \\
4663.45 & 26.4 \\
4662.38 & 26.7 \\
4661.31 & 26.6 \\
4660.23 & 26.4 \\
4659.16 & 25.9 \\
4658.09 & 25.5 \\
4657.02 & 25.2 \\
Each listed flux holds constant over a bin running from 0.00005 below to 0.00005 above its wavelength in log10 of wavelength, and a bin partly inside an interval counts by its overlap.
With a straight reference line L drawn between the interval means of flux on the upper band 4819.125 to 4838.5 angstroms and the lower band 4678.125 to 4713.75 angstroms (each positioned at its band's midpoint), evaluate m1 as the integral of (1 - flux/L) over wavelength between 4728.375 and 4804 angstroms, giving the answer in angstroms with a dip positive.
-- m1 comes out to 4.9 angstroms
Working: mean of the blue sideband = 25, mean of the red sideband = 23.5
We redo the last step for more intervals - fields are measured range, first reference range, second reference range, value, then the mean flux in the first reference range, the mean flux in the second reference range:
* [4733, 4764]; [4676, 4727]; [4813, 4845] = 3.0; 25.3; 23.8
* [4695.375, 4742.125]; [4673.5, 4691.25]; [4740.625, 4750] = -0.7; 25.9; 22.5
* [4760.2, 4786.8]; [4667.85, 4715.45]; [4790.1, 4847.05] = 3.0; 25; 23.8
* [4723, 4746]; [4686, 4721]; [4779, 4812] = 0.8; 24.7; 23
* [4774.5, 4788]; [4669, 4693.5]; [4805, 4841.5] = 1.2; 25.6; 23.6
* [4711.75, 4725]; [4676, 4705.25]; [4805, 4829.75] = -0.1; 25.6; 24.4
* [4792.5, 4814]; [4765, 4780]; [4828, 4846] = -1.9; 22.2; 22.4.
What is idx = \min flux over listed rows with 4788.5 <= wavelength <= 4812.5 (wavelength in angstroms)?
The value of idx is 20.8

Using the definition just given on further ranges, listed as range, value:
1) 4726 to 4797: 19.3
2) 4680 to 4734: 22.7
